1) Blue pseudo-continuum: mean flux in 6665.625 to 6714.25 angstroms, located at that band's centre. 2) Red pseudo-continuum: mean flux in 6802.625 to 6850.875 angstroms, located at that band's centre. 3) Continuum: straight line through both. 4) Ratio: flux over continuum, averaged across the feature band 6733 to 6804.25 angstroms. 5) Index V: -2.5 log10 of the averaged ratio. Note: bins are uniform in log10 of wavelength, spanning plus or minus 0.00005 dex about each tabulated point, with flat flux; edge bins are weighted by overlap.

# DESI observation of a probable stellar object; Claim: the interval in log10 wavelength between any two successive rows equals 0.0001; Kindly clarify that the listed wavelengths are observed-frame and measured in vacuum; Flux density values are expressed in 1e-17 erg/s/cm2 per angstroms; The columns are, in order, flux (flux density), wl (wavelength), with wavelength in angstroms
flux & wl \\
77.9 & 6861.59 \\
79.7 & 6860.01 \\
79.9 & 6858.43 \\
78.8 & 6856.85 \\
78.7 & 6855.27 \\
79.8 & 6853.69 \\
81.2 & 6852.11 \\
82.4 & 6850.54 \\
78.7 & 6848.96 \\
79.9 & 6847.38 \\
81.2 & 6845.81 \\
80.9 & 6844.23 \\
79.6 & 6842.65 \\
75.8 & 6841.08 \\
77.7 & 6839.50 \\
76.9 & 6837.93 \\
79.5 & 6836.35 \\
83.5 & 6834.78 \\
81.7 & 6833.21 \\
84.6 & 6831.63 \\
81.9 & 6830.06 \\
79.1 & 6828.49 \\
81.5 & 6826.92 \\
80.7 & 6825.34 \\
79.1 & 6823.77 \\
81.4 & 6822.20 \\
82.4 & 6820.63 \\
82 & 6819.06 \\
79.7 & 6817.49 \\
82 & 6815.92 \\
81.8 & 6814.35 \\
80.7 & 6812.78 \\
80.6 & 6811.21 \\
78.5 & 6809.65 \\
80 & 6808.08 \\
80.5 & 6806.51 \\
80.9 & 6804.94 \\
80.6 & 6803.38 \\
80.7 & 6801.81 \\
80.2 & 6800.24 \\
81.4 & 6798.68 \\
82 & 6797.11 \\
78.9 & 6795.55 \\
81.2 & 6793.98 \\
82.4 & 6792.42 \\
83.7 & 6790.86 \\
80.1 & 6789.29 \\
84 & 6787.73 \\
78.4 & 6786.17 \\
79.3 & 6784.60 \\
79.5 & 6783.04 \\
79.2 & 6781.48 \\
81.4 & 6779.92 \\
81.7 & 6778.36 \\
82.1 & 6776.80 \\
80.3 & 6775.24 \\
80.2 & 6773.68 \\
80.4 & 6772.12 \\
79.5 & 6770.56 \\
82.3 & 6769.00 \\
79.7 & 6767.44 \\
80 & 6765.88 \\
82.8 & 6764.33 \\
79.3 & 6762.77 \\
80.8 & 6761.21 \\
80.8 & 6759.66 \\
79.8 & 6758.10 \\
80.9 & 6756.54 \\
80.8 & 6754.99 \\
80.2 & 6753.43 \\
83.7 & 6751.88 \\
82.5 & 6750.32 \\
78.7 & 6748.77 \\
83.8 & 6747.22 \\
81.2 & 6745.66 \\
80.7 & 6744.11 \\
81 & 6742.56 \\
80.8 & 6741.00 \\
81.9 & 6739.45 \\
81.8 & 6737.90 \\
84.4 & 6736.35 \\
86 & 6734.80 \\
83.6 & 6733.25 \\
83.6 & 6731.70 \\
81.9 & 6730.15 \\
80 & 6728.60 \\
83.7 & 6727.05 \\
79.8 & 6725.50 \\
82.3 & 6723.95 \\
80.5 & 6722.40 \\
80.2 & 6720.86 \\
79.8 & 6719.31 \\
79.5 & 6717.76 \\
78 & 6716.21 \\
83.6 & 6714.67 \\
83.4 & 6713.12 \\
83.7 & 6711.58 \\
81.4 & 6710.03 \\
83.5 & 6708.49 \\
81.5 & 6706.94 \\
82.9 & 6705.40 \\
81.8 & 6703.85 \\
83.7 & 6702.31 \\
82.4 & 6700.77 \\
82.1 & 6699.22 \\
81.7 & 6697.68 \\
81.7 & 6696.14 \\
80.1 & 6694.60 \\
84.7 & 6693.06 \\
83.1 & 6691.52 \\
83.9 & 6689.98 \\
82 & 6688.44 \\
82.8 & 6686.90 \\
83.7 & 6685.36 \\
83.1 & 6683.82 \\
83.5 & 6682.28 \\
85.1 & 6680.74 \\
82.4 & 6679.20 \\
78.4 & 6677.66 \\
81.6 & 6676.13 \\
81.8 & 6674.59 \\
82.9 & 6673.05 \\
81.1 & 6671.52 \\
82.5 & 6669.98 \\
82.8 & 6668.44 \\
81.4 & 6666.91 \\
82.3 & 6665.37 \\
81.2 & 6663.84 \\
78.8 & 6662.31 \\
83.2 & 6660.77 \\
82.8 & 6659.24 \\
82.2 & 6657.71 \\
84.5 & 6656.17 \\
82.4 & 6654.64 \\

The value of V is 0.00 mag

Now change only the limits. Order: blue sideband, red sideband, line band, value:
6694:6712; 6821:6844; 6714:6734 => 0.01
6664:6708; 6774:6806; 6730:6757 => -0.01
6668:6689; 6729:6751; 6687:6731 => 0.01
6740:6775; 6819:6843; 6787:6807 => -0.01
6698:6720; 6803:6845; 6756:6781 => 0.01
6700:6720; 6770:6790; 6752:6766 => 0.00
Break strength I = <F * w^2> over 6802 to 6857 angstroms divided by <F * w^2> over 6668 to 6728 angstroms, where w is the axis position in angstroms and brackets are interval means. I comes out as 1.02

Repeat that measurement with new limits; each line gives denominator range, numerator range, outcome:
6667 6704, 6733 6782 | 1.01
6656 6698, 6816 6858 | 1.02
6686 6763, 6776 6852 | 1.01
